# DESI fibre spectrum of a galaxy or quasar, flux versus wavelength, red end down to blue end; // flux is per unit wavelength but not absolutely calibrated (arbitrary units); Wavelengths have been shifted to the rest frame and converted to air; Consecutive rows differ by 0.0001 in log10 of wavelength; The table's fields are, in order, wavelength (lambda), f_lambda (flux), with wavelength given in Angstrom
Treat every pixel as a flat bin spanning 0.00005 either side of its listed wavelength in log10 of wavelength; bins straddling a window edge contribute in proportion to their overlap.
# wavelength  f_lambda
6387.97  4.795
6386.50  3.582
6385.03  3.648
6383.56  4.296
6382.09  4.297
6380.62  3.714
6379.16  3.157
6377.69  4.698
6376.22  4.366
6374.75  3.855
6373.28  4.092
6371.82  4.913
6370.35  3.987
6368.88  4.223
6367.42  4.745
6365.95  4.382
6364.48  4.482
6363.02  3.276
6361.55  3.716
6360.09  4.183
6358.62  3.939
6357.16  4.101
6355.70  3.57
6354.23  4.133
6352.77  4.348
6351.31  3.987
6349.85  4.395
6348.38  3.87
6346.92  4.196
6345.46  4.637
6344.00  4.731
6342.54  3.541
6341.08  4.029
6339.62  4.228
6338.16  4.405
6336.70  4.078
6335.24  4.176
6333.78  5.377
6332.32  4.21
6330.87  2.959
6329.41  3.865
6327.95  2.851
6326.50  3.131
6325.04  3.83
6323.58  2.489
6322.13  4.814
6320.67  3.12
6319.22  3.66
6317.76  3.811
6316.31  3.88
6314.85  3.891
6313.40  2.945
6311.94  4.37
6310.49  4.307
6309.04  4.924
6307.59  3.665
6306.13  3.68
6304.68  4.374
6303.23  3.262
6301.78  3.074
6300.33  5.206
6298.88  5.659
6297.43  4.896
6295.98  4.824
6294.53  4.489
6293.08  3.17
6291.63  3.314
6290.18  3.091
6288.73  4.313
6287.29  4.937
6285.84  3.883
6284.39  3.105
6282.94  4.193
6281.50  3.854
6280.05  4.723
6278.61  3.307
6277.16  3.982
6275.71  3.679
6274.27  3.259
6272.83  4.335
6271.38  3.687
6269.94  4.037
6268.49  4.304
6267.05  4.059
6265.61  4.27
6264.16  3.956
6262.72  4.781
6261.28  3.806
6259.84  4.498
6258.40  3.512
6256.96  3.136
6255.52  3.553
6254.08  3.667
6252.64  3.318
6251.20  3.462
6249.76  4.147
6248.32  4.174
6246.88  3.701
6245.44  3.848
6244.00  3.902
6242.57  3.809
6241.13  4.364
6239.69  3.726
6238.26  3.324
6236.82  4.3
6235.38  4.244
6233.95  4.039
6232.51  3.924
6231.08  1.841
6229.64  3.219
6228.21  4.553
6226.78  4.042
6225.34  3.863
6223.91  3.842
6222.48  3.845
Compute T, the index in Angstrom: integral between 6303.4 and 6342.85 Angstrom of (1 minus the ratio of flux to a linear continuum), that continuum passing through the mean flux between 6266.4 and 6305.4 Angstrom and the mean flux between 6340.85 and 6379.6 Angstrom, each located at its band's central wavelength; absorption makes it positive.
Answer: 2.1 Angstrom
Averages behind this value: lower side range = 4.04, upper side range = 4.14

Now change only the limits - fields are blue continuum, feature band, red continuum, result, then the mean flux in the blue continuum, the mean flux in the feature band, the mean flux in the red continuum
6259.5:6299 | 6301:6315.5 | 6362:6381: 0.82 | 4.06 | 3.86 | 4.15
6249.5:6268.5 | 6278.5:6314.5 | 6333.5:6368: -0.73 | 3.87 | 4.07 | 4.17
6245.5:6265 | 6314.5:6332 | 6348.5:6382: 2.03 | 3.83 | 3.53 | 4.1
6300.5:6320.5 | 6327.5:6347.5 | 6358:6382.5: -0.68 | 3.85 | 4.11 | 4.12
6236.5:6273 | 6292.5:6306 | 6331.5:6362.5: -0.94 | 3.9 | 4.31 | 4.17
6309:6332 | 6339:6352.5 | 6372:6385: -1.23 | 3.65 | 4.19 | 4.08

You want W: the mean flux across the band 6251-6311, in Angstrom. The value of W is 3.99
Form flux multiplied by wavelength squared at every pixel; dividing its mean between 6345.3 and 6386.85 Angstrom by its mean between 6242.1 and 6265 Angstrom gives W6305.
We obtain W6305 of 1.1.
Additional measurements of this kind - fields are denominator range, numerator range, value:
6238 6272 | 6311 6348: 1.03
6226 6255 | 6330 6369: 1.14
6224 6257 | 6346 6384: 1.14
